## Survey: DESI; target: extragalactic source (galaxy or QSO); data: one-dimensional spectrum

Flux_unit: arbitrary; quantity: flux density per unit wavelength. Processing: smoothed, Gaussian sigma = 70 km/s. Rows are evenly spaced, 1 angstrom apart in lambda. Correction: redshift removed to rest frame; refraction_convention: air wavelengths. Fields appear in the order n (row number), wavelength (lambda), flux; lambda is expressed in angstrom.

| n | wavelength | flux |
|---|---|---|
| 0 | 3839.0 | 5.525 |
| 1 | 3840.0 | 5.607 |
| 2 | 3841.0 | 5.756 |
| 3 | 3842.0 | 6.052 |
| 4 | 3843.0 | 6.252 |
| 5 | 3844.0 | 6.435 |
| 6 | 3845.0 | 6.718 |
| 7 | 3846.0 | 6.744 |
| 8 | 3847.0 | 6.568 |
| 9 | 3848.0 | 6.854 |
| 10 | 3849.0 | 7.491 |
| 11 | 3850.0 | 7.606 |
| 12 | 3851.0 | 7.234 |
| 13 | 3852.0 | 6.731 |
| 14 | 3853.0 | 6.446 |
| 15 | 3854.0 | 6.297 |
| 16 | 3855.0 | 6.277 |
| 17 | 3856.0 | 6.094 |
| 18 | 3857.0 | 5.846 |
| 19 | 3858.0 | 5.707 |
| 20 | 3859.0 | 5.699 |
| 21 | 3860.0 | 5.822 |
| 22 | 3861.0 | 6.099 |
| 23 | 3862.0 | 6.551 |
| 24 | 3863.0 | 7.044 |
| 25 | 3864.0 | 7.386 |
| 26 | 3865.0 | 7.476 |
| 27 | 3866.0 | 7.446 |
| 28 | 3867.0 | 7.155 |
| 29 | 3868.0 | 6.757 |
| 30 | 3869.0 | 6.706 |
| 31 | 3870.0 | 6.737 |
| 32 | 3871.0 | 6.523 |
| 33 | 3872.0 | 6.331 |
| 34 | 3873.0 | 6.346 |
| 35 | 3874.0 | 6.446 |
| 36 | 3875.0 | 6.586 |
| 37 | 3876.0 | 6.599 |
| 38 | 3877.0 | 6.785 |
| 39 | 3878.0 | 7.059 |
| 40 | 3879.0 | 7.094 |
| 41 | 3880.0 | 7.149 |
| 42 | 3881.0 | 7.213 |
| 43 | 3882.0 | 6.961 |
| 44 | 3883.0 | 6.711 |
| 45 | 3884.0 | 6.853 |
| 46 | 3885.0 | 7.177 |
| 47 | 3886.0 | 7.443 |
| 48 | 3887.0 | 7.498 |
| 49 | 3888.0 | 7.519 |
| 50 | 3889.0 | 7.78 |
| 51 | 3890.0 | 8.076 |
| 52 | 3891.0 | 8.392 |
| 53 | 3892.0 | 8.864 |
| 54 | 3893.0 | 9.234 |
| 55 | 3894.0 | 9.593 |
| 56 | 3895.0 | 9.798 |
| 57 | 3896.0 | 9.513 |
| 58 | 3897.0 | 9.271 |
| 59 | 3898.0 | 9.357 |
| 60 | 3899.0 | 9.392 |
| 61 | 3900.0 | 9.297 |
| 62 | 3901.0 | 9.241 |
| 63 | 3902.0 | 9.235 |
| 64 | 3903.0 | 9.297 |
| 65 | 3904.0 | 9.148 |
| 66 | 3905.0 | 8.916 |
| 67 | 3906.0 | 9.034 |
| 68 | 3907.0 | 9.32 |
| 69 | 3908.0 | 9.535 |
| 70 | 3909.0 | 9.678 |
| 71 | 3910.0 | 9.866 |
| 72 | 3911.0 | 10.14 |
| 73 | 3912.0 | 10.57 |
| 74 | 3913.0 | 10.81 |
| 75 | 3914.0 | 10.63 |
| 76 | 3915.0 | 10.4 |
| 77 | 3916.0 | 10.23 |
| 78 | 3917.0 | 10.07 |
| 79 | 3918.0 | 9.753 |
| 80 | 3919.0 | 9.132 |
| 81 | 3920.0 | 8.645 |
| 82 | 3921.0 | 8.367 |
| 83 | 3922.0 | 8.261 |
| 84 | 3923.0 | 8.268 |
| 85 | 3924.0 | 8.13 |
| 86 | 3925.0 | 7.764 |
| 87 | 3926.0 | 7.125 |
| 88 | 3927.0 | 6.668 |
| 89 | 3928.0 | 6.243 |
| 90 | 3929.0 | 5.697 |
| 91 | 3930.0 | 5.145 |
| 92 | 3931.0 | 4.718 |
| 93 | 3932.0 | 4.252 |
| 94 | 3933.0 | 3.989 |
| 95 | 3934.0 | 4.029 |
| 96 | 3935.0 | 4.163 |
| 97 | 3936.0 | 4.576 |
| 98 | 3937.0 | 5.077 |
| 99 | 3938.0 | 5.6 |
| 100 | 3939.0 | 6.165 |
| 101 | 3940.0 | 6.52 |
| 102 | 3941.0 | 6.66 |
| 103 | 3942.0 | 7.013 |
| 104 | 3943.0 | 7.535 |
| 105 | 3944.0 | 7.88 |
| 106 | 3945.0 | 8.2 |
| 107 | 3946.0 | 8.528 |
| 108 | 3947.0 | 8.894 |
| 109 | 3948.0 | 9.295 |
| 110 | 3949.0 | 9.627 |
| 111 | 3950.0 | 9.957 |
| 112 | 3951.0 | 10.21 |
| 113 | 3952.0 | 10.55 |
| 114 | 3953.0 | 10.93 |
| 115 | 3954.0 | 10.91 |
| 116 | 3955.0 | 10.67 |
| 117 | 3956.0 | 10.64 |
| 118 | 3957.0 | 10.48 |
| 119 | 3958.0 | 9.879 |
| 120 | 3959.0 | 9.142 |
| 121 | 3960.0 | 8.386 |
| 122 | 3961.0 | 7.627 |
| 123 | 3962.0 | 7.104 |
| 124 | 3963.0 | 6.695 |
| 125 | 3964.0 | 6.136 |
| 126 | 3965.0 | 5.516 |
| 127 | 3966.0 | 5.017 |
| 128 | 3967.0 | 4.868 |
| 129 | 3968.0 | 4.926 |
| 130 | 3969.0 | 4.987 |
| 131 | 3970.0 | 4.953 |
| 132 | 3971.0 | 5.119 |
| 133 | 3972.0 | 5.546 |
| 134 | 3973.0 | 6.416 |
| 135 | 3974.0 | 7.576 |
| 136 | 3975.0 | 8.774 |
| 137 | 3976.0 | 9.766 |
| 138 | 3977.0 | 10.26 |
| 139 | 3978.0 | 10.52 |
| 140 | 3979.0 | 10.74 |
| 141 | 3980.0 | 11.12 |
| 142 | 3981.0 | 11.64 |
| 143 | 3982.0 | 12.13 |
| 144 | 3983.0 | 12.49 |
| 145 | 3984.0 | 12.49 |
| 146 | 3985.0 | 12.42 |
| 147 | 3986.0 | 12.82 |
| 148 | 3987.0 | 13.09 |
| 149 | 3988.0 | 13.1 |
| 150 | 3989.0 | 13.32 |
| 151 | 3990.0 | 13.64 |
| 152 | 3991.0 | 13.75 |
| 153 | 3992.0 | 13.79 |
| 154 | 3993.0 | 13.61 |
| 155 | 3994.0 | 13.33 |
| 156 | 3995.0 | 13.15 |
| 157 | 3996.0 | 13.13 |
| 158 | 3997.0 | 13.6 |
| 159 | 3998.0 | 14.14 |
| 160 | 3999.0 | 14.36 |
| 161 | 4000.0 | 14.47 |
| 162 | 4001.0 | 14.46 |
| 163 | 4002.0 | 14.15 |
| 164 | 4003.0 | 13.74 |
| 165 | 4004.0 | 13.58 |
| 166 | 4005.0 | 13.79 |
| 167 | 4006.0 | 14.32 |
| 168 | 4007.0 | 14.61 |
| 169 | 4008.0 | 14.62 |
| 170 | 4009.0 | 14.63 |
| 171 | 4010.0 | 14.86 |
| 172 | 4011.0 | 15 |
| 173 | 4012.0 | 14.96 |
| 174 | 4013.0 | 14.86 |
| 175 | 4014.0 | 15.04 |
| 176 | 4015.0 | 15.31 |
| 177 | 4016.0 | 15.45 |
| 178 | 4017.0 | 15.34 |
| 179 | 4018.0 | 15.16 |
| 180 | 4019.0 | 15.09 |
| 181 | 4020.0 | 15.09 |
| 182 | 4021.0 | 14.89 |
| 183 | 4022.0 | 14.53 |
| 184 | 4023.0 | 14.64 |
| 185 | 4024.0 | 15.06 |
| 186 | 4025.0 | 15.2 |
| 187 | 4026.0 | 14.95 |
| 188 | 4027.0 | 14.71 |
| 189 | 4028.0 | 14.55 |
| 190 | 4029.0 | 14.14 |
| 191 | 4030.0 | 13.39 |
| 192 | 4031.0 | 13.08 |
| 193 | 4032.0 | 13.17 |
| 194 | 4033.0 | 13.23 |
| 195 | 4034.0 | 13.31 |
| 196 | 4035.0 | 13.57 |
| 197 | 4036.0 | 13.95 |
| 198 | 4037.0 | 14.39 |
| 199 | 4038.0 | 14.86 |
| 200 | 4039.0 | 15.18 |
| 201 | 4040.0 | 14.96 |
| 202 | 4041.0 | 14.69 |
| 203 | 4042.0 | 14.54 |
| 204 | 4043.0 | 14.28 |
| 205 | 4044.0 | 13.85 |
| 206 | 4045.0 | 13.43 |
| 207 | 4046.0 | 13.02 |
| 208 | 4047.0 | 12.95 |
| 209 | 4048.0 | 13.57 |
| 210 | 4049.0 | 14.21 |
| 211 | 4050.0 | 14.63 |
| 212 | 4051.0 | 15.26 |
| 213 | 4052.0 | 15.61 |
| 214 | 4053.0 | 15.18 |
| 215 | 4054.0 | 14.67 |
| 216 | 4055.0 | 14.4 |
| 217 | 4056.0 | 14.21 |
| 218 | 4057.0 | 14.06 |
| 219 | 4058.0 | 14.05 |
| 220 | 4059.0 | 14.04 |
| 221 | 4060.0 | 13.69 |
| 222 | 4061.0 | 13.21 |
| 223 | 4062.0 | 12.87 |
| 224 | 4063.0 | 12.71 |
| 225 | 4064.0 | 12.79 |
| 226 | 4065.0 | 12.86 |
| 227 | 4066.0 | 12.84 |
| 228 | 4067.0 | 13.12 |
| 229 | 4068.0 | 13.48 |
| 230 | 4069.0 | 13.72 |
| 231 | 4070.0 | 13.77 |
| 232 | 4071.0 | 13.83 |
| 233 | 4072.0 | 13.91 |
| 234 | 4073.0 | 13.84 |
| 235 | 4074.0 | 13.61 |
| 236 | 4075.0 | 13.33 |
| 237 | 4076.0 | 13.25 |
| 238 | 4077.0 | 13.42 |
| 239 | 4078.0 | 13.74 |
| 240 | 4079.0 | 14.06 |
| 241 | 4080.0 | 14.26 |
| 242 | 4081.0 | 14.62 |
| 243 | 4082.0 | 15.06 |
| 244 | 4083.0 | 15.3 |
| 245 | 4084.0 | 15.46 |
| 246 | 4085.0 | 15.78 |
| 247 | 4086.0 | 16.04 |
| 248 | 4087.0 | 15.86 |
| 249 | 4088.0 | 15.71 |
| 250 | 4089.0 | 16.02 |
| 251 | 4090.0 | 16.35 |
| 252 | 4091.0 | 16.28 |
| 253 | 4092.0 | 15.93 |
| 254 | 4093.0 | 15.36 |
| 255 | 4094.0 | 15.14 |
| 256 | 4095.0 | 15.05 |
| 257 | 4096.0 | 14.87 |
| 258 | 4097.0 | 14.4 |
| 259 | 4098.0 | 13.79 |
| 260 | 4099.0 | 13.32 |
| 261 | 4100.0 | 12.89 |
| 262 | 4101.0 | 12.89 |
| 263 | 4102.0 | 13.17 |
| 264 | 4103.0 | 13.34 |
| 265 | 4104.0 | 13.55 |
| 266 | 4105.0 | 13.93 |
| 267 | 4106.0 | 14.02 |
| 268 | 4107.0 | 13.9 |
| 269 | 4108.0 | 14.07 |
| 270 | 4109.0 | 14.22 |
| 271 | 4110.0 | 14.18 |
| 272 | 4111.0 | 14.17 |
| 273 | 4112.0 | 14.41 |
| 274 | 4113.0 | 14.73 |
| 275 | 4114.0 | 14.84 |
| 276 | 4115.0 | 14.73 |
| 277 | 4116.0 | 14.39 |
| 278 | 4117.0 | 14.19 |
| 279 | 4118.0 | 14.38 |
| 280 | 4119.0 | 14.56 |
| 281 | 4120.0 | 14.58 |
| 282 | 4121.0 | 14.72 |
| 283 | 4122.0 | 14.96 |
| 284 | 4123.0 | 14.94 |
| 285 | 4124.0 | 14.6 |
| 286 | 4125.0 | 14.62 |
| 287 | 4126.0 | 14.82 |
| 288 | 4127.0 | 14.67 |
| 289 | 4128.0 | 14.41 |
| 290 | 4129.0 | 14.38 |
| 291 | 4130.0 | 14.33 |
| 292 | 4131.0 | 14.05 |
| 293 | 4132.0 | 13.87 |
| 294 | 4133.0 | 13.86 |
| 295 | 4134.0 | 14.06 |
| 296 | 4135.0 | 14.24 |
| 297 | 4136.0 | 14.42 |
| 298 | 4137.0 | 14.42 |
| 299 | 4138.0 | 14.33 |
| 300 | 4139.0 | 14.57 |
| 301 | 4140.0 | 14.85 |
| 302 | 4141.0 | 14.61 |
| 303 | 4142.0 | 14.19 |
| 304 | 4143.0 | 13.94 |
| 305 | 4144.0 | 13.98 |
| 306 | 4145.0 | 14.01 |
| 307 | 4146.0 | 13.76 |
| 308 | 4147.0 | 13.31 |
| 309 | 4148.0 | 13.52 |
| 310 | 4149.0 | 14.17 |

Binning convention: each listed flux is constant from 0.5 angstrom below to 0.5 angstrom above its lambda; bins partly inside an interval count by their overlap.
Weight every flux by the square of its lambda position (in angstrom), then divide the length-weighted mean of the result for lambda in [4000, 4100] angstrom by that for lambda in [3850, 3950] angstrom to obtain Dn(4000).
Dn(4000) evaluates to 2.03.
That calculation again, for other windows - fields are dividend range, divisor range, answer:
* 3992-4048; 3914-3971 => 1.97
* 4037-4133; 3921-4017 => 1.52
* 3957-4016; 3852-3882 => 1.82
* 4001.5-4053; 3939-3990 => 1.65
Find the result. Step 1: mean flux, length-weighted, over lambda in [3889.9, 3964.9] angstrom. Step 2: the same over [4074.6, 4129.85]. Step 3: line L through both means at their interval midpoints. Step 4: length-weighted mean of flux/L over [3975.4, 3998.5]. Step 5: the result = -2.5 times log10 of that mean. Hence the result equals -0.19 mag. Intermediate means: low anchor 8.36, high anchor 14.5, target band 12.5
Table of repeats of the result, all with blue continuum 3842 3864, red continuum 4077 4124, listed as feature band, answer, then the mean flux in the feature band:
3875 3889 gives 0.055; 7.09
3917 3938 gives 0.329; 6.56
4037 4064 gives -0.095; 14.1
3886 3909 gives -0.126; 8.95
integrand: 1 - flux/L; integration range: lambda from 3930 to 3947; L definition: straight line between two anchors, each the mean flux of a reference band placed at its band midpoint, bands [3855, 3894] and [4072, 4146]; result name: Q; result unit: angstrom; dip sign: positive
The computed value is 5.8 angstrom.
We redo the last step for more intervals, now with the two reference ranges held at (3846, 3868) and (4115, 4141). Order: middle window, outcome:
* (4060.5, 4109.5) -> -3.6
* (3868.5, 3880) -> 0.8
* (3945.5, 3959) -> -0.9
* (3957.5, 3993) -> 2.7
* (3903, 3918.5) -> -3.1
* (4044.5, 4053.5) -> -1.5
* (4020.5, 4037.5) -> -3.7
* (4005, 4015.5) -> -3.5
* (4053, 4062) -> -1.2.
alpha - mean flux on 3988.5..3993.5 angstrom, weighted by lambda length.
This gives 13.6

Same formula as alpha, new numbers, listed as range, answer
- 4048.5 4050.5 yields 14.4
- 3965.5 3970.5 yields 4.95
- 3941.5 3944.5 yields 7.48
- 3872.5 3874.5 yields 6.4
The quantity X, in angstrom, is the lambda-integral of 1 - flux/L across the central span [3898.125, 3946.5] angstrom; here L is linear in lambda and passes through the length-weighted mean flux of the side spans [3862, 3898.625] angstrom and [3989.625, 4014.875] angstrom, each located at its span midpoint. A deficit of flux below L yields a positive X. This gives 8.6 angstrom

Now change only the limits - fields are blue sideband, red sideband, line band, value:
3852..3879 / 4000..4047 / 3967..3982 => 5.0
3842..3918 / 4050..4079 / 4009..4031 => -4.4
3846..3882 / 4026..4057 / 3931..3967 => 9.6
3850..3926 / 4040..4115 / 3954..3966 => 2.3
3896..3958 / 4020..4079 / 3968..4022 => -4.6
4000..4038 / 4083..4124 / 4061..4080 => 1.5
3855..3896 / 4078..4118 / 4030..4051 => -2.1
